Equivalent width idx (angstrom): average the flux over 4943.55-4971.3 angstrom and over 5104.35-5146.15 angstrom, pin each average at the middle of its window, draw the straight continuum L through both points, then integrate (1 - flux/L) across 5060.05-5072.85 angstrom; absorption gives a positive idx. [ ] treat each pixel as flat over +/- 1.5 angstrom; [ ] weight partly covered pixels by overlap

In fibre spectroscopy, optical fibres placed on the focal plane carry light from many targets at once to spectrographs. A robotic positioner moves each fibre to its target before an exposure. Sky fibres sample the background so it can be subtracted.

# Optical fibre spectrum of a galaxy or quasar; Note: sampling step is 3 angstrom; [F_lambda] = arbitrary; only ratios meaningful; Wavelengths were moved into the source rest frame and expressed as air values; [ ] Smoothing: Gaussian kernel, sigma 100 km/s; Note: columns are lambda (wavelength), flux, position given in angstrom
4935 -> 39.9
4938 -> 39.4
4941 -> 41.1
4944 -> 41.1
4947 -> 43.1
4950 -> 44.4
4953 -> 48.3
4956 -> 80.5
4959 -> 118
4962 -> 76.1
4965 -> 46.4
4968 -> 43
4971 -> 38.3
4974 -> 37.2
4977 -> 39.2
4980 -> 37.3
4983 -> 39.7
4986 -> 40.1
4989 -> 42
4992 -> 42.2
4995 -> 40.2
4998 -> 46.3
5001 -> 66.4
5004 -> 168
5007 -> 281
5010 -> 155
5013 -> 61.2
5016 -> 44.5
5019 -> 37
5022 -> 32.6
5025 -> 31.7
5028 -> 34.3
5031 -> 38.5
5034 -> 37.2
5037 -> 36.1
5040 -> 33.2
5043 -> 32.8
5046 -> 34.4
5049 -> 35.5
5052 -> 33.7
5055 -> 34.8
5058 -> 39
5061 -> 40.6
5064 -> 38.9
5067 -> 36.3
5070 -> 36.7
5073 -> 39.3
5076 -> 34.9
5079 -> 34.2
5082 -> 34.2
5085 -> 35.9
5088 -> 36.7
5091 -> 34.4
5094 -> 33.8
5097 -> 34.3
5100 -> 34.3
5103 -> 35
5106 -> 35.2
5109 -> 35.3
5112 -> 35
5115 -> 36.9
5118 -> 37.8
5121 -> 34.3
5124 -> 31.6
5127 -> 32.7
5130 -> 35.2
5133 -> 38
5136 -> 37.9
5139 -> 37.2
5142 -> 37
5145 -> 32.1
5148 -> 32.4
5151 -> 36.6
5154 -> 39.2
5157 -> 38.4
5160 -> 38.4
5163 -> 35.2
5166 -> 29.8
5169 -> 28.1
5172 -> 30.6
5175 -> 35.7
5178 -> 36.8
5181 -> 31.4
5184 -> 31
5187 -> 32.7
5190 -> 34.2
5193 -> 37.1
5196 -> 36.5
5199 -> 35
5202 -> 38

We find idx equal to 1.67 angstrom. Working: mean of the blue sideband 59.4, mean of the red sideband 35.5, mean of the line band 38.1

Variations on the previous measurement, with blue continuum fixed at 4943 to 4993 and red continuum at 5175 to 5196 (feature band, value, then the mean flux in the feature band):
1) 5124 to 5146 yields 1.42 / 35.5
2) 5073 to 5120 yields 6.38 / 35.3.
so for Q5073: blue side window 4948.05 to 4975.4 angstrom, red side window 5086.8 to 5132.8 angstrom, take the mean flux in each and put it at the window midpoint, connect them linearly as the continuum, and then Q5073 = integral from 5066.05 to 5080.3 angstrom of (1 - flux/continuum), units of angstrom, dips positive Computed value 1.6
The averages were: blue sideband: 58.9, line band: 36.3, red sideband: 34.9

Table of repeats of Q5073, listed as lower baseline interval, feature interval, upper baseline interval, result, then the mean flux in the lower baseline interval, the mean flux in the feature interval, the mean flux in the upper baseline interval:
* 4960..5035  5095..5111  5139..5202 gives 3.8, 62.8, 34.8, 34.6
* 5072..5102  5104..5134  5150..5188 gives -0.4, 35.1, 35.1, 34.1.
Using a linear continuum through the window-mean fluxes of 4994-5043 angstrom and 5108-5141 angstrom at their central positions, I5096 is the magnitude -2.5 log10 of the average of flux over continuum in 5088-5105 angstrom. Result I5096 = 0.28 mag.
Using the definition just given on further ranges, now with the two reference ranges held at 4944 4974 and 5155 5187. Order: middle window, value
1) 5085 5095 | 0.214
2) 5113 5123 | 0.103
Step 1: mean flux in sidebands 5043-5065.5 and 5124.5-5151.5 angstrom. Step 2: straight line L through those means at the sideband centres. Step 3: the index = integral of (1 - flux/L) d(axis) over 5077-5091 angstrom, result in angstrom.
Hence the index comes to 0.3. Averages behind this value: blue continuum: 36.4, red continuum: 35.3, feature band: 35.1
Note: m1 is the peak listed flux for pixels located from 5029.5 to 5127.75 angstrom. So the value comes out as 40.6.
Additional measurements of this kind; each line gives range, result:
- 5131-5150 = 38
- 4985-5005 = 168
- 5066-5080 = 39.3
